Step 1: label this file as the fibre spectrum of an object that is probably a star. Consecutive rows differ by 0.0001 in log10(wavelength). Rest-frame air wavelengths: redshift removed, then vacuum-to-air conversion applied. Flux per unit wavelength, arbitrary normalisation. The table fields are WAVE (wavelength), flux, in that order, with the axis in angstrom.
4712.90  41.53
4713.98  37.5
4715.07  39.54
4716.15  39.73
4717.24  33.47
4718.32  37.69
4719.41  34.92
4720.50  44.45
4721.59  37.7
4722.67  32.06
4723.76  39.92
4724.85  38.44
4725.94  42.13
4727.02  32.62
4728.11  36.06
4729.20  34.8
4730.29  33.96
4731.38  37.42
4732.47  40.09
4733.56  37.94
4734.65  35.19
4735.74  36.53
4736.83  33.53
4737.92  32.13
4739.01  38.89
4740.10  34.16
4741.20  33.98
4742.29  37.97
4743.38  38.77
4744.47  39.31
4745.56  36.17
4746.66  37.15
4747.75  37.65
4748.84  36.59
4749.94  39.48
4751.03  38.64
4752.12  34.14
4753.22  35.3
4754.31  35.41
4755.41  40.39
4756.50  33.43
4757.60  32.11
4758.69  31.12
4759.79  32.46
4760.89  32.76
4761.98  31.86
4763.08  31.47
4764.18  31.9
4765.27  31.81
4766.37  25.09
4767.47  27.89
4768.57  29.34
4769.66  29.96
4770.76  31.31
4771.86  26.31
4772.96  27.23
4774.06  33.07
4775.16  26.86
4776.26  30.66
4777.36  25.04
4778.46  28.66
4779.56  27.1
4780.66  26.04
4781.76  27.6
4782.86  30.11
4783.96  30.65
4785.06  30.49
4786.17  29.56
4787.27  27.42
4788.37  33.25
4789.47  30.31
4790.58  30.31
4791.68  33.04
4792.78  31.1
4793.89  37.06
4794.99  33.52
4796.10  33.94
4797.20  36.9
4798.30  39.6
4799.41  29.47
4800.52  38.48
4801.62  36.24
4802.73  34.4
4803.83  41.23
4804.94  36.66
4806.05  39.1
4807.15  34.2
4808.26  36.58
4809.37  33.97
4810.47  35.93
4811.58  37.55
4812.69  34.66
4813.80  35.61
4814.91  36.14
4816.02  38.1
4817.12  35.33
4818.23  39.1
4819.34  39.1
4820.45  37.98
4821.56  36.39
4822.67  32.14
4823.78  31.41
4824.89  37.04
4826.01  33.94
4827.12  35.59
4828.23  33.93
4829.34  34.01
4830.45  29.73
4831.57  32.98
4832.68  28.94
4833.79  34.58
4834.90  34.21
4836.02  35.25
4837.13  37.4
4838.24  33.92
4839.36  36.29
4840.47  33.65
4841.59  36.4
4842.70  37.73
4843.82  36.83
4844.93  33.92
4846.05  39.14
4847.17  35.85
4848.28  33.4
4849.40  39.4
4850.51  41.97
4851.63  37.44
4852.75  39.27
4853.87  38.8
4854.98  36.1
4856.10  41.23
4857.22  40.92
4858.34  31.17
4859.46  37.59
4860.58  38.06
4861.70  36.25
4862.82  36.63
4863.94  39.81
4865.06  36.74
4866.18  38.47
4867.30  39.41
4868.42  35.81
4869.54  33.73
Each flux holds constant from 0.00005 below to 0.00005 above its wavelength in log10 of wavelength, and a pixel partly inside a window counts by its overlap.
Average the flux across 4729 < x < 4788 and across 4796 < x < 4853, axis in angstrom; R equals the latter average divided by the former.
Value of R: 1.1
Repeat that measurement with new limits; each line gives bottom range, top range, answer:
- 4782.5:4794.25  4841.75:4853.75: 1.21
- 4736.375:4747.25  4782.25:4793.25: 0.84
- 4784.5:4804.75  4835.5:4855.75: 1.09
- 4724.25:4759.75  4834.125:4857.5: 1.02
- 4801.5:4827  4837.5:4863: 1.02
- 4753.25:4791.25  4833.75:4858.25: 1.22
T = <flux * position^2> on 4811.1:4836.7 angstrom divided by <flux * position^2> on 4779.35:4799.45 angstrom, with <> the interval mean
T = 1.1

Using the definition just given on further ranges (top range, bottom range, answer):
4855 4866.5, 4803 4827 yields 1.06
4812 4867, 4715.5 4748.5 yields 1.03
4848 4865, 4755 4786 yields 1.31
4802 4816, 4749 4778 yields 1.17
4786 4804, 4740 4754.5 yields 0.94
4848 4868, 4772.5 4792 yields 1.34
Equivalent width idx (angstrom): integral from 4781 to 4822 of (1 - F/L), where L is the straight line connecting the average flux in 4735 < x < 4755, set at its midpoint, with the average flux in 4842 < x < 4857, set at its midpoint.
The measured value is 2.9 angstrom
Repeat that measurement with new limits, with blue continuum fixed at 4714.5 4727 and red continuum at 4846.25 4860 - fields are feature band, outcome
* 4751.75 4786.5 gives 6.8 angstrom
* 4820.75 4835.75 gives 1.7 angstrom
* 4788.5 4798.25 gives 1.1 angstrom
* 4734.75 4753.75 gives 0.7 angstrom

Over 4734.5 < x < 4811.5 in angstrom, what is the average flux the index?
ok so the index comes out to 33.2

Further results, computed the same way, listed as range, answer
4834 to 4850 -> 36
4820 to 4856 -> 35.6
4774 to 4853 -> 34.2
